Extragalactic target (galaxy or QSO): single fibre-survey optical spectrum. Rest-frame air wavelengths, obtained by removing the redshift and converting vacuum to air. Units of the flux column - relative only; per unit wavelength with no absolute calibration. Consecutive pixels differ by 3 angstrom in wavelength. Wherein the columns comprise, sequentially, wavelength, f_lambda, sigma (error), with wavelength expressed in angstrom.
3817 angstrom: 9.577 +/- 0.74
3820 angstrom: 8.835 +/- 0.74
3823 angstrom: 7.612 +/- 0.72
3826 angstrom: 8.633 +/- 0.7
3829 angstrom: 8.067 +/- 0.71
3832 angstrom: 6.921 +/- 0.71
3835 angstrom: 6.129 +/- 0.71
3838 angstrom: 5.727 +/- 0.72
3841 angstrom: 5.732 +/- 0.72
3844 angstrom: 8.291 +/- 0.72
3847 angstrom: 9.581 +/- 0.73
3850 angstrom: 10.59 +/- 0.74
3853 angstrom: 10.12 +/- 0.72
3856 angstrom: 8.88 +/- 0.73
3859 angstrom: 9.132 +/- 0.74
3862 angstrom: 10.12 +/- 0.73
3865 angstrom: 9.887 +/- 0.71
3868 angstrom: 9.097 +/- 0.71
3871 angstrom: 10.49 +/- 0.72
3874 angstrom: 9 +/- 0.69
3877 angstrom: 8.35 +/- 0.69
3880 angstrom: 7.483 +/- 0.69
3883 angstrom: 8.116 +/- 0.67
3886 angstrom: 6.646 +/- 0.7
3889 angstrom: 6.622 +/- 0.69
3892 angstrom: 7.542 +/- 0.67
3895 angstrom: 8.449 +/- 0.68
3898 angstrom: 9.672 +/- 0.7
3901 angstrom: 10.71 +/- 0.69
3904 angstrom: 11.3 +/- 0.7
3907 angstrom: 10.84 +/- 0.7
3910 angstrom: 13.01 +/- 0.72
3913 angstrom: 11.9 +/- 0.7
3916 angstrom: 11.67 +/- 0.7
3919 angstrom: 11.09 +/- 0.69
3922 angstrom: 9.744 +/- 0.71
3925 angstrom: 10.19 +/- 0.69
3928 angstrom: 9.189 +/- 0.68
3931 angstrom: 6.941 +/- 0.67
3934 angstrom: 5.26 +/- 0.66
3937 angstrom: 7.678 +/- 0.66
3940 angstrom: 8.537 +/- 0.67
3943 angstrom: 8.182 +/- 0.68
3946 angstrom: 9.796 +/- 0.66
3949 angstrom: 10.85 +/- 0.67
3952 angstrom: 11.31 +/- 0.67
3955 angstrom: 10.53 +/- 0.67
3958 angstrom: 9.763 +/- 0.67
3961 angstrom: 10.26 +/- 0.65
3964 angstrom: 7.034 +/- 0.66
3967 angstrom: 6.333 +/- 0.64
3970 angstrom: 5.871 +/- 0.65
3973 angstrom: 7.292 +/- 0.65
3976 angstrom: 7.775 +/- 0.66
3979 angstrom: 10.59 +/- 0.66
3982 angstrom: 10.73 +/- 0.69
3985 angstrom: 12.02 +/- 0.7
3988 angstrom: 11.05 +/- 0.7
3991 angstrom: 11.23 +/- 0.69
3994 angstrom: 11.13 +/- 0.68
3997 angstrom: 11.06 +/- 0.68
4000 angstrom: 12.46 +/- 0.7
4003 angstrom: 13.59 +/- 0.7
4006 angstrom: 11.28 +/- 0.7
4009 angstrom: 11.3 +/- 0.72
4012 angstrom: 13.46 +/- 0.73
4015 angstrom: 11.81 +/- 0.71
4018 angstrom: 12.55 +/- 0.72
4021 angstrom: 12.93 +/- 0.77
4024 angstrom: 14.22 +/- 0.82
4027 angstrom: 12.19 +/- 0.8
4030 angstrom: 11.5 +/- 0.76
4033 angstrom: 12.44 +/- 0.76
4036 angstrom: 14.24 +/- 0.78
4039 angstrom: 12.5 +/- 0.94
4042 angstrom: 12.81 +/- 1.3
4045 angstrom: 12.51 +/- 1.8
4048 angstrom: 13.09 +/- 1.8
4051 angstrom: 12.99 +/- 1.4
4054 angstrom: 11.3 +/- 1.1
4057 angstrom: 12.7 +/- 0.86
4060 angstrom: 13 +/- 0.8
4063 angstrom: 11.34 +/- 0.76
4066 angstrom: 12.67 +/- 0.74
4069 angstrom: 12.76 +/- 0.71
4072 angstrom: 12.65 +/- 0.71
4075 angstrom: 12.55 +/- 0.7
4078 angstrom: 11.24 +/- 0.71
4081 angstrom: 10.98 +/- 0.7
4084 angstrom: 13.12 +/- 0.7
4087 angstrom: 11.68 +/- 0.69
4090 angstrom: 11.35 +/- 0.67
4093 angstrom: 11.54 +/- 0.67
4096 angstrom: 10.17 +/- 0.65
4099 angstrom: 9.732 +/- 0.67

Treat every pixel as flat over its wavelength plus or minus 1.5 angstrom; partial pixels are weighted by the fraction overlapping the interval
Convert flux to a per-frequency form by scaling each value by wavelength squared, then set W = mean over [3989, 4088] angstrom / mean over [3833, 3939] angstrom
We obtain 1.48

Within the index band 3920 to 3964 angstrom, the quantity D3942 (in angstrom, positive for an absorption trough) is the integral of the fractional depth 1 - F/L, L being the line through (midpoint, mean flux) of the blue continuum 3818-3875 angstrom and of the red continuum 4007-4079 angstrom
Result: 5.8 angstrom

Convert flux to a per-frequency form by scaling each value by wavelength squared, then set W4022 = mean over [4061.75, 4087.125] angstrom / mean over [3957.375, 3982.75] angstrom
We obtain 1.54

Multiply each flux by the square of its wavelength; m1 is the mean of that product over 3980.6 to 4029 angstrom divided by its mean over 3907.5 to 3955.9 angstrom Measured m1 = 1.3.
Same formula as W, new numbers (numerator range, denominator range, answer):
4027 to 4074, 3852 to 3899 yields 1.58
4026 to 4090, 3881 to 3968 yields 1.42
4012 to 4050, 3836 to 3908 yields 1.57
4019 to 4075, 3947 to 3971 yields 1.46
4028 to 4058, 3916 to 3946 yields 1.52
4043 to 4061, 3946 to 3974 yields 1.49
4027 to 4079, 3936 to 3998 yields 1.37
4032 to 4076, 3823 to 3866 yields 1.68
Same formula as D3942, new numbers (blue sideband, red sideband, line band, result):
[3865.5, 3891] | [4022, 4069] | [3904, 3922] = -4.56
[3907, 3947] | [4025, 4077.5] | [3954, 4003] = 4.53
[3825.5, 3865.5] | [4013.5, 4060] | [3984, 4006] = -0.04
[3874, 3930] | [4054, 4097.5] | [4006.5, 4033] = -3.00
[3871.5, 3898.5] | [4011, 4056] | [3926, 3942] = 3.23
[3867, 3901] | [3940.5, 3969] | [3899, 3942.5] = -4.93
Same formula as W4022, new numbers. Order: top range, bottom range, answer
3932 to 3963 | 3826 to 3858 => 1.20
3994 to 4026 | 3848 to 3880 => 1.41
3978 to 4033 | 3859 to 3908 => 1.42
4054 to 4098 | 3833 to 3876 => 1.52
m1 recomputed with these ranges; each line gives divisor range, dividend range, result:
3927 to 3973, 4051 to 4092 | 1.52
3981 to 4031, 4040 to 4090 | 1.05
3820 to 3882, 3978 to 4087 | 1.58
